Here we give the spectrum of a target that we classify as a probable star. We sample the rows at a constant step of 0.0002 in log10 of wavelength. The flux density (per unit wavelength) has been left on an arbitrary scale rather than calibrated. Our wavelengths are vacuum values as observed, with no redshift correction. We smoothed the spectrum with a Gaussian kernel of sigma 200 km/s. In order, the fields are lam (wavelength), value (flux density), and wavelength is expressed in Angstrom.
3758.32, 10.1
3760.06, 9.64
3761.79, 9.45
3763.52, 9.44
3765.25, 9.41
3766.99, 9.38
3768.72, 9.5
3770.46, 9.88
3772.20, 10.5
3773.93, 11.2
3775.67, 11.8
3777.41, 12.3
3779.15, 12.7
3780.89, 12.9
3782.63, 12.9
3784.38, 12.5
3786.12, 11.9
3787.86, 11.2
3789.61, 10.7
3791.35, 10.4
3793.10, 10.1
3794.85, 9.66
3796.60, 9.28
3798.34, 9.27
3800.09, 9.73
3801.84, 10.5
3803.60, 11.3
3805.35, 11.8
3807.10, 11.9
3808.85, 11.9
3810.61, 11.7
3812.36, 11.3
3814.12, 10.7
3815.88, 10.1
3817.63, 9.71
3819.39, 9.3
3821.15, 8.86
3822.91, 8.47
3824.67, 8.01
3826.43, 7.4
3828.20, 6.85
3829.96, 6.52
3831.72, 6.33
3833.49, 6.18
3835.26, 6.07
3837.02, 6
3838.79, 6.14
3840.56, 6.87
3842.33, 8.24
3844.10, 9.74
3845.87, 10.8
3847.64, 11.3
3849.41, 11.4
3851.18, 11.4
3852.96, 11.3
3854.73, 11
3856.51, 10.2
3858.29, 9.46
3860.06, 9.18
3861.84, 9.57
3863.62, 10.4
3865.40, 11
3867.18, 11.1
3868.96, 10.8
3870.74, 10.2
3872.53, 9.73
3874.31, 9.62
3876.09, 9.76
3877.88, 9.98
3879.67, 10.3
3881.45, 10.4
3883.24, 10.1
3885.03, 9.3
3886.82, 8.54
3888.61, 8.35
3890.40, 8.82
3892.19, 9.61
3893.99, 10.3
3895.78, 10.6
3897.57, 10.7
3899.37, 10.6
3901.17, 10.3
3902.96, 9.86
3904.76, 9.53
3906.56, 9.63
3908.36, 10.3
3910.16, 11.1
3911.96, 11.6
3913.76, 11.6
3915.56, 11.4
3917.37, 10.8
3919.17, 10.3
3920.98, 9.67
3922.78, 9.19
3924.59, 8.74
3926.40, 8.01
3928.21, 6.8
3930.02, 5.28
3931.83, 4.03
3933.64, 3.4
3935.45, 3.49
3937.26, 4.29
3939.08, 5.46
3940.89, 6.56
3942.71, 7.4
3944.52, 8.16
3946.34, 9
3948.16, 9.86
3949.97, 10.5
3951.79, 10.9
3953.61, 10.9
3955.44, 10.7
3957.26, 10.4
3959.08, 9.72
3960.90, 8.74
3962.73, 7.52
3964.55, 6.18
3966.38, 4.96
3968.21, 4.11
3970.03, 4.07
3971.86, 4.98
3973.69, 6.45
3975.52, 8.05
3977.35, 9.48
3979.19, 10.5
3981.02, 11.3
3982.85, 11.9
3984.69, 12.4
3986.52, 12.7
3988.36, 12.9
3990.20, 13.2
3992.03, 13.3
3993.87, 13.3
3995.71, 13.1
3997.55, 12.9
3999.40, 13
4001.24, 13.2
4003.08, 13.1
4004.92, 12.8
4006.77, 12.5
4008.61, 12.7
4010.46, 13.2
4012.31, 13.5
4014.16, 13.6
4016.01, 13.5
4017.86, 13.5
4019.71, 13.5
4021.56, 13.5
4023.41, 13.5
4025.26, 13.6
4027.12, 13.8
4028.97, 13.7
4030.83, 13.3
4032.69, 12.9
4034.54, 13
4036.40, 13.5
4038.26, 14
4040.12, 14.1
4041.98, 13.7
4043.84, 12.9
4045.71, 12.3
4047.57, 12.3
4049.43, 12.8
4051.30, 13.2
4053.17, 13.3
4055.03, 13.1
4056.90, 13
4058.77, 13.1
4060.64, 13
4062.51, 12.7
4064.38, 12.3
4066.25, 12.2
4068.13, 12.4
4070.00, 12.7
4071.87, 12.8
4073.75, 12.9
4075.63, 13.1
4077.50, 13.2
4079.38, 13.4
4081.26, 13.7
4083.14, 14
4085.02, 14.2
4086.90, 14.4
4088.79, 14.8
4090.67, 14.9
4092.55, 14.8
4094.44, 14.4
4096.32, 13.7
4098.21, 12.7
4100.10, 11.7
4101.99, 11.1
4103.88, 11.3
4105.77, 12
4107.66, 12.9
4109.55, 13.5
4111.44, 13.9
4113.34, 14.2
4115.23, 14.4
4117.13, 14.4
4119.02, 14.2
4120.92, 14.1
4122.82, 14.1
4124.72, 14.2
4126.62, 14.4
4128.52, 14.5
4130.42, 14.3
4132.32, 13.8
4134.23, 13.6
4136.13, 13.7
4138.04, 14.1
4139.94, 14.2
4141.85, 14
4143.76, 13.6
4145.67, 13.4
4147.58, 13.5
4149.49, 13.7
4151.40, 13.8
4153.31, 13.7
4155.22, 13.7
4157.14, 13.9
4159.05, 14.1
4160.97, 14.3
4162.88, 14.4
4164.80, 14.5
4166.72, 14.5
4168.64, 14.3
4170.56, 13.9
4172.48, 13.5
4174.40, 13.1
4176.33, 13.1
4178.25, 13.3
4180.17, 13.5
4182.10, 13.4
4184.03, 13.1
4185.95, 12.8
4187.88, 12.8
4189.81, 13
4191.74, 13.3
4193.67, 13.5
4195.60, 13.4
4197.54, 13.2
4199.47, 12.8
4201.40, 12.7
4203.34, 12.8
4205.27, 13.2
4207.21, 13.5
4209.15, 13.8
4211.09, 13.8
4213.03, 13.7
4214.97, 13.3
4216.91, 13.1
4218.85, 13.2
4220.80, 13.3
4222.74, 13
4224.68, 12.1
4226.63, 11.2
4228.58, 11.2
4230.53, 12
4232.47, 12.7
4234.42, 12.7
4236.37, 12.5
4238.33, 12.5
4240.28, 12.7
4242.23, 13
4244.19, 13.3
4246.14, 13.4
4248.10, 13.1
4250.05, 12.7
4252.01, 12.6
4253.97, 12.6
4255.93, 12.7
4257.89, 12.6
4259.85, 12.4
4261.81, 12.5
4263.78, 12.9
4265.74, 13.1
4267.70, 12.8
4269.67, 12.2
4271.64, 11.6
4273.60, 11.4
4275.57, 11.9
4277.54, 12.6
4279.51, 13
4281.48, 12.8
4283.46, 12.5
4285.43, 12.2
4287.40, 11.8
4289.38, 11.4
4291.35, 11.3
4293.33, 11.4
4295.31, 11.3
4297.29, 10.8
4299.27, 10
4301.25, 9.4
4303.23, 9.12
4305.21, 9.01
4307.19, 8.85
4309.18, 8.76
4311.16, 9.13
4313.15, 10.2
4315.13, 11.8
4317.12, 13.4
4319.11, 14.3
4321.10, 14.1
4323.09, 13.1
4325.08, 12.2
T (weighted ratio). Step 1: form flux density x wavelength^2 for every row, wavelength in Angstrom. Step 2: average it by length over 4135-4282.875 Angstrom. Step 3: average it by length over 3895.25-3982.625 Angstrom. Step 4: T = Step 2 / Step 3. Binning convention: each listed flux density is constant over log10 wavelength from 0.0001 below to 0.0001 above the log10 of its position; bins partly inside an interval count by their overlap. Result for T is 1.76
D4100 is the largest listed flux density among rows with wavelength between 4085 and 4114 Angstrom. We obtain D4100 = 14.9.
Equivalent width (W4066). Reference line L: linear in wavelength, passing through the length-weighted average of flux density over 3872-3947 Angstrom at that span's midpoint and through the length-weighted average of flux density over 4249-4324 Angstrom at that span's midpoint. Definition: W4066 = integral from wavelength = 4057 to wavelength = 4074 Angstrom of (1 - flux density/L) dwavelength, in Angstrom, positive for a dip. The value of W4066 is -4.5 Angstrom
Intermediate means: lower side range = 8.86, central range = 12.7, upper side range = 11.7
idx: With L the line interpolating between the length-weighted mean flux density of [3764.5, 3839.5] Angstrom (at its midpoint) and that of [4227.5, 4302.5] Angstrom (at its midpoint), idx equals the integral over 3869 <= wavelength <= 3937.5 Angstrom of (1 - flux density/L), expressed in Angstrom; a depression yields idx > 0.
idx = 7.9 Angstrom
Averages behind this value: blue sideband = 9.87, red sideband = 12.2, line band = 9.17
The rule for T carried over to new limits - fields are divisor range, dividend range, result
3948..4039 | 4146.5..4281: 1.27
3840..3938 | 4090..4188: 1.64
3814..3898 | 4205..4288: 1.65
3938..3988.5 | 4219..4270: 1.66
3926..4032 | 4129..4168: 1.49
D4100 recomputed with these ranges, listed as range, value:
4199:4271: 13.8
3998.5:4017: 13.6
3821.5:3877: 11.4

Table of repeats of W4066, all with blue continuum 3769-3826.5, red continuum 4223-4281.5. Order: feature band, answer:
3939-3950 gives 3.1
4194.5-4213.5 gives -1.5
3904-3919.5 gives 0.6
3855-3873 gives 1.2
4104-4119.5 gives -2.1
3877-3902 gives 2.7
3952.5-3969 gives 4.6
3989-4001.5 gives -1.8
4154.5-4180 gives -3.6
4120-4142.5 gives -3.9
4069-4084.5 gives -1.9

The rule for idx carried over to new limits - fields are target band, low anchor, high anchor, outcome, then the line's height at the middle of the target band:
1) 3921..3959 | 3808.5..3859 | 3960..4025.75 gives 9.8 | 10.4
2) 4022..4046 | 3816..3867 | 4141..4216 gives -3.9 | 11.5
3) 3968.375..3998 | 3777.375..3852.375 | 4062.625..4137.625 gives 3.8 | 12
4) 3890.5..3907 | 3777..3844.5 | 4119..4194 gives 1.0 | 10.7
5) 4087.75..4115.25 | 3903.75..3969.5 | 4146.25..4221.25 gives -3.6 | 11.8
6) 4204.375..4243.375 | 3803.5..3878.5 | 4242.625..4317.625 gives -4.8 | 11.4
